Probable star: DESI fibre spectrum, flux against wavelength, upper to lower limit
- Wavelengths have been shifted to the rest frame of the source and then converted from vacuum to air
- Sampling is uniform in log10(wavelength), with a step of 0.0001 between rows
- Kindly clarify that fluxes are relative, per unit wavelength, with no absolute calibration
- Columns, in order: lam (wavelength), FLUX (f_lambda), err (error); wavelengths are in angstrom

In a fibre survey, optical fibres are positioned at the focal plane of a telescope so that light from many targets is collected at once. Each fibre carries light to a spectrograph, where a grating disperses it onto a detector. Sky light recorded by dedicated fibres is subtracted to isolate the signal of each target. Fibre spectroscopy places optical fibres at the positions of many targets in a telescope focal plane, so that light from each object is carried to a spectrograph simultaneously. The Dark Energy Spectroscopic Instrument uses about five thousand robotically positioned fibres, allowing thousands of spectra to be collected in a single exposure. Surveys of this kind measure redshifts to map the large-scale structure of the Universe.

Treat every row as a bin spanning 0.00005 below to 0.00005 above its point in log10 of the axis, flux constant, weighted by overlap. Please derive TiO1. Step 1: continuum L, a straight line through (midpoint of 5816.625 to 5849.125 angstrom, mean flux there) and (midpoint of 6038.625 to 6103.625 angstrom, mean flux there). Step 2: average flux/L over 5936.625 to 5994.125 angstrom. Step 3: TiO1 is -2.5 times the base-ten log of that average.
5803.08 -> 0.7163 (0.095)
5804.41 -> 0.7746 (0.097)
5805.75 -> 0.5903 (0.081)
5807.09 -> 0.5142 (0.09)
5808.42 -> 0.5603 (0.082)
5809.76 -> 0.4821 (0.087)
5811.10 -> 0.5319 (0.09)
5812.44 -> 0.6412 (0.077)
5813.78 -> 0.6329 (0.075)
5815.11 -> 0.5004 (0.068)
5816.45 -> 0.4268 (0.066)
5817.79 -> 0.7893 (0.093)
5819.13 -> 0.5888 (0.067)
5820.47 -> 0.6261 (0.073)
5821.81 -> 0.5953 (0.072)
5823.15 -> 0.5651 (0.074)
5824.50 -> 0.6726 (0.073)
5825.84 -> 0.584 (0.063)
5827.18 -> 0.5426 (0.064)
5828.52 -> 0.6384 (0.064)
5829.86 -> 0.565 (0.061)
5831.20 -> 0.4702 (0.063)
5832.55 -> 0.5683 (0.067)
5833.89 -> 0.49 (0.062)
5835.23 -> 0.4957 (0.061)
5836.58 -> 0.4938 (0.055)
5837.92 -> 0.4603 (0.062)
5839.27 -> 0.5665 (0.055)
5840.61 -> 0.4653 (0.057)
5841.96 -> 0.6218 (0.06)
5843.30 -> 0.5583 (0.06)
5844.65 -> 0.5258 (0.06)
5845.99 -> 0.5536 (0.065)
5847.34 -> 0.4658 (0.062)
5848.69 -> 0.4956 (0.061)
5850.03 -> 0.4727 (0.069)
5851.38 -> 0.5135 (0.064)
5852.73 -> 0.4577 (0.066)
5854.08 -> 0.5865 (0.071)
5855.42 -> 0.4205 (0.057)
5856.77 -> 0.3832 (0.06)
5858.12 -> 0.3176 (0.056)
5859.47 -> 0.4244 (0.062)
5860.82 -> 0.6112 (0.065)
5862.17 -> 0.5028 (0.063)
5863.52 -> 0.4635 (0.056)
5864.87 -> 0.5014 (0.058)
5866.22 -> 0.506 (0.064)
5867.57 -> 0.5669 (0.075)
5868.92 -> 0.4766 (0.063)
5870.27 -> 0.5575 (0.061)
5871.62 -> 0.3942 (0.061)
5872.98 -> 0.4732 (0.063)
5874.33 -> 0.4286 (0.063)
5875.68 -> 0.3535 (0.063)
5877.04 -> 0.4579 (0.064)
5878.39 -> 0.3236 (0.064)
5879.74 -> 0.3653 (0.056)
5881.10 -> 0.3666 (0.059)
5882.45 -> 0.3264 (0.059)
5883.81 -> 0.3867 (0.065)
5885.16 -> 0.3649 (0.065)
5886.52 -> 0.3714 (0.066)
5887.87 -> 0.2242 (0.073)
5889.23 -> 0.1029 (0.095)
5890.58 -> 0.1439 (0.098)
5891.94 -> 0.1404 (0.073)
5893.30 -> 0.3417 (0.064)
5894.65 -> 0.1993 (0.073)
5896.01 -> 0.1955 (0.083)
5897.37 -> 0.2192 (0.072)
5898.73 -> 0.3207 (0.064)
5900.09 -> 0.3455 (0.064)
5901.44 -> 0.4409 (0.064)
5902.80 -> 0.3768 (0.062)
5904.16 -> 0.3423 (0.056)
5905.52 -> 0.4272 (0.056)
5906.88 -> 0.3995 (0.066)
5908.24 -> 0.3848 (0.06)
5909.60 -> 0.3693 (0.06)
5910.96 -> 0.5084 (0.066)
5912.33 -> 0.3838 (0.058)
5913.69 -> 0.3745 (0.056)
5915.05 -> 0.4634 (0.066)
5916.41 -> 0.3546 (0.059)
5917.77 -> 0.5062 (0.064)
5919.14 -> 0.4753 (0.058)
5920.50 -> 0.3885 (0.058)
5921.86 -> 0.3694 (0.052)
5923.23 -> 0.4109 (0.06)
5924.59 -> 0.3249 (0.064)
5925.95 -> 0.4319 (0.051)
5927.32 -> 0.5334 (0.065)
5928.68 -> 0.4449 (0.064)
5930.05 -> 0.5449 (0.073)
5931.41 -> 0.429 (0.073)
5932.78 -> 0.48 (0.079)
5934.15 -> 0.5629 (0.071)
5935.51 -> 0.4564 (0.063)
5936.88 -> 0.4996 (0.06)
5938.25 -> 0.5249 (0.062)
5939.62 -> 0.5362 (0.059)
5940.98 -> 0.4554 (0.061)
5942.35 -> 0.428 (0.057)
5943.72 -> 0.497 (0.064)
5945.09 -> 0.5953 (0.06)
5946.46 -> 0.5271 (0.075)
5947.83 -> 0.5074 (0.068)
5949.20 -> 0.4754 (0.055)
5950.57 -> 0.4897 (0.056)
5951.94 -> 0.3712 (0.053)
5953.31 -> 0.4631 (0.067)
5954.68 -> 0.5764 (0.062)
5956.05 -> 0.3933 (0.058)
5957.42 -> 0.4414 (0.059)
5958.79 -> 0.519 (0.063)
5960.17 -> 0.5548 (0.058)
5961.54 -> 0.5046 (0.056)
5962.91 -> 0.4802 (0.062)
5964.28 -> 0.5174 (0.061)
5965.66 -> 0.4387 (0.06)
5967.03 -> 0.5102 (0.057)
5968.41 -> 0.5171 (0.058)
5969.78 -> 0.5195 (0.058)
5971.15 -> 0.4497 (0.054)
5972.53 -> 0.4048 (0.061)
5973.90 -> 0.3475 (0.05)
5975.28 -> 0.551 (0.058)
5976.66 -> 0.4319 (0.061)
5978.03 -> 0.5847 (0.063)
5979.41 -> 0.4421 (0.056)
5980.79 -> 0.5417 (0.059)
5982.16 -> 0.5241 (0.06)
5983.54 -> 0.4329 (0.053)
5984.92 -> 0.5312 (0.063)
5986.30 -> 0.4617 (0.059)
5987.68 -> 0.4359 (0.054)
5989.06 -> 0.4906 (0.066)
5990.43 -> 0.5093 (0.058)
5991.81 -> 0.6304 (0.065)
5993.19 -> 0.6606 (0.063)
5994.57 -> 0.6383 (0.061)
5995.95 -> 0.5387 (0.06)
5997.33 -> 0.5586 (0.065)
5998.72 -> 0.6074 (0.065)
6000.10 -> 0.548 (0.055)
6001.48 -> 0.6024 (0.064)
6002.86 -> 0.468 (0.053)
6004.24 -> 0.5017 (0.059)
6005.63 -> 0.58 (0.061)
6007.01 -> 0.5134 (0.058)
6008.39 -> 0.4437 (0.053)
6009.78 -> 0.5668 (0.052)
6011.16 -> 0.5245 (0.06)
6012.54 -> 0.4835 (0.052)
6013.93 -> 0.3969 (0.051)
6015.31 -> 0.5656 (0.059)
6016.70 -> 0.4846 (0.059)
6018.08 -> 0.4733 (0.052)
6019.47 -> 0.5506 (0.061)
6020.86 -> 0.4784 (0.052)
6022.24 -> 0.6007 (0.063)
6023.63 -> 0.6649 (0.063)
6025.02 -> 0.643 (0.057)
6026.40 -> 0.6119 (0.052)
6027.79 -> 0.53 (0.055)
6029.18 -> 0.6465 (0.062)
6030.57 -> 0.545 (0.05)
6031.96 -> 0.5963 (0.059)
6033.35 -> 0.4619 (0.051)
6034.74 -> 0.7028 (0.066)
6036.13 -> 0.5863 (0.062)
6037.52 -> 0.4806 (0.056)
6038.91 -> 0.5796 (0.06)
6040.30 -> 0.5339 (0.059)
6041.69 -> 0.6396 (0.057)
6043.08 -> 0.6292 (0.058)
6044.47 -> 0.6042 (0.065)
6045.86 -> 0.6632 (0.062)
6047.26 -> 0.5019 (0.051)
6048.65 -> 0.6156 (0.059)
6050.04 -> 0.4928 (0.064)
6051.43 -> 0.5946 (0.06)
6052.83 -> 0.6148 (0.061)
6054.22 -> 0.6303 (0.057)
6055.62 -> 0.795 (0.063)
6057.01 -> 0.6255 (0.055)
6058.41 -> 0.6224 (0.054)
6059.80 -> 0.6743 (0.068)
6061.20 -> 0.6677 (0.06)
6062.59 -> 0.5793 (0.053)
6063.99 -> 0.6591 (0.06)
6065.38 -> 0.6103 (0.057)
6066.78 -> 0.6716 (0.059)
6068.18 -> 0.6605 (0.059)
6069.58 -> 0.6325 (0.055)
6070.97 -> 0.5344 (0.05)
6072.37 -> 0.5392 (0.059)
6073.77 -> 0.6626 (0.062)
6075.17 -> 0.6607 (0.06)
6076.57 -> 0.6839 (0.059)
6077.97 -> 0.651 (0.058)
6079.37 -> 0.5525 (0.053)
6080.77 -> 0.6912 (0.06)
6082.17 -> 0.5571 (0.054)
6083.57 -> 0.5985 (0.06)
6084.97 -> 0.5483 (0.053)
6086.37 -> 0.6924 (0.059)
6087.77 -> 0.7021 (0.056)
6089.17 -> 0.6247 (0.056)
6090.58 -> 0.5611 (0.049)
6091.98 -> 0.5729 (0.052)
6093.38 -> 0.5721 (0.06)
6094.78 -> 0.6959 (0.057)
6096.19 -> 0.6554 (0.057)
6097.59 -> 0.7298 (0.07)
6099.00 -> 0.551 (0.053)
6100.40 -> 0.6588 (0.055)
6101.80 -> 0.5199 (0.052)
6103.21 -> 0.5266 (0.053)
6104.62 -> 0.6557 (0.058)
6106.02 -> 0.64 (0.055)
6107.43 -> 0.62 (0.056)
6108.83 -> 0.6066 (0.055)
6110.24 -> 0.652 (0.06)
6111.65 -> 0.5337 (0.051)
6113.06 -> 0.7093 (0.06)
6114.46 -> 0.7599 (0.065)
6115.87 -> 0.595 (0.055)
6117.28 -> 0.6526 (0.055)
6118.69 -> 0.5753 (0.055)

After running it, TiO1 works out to 0.19 mag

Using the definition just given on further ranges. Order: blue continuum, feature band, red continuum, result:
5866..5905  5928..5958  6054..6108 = -0.14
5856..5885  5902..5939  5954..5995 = 0.08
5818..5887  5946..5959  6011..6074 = 0.15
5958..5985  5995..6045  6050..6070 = 0.03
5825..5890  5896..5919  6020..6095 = 0.29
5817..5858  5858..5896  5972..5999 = 0.37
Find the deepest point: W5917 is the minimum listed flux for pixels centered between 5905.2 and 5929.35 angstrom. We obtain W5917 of 0.3249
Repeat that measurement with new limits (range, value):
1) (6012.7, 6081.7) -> 0.3969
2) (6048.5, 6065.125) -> 0.4928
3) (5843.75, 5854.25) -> 0.4577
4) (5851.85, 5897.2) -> 0.1029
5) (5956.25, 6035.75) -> 0.3475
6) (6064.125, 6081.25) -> 0.5344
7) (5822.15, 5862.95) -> 0.3176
